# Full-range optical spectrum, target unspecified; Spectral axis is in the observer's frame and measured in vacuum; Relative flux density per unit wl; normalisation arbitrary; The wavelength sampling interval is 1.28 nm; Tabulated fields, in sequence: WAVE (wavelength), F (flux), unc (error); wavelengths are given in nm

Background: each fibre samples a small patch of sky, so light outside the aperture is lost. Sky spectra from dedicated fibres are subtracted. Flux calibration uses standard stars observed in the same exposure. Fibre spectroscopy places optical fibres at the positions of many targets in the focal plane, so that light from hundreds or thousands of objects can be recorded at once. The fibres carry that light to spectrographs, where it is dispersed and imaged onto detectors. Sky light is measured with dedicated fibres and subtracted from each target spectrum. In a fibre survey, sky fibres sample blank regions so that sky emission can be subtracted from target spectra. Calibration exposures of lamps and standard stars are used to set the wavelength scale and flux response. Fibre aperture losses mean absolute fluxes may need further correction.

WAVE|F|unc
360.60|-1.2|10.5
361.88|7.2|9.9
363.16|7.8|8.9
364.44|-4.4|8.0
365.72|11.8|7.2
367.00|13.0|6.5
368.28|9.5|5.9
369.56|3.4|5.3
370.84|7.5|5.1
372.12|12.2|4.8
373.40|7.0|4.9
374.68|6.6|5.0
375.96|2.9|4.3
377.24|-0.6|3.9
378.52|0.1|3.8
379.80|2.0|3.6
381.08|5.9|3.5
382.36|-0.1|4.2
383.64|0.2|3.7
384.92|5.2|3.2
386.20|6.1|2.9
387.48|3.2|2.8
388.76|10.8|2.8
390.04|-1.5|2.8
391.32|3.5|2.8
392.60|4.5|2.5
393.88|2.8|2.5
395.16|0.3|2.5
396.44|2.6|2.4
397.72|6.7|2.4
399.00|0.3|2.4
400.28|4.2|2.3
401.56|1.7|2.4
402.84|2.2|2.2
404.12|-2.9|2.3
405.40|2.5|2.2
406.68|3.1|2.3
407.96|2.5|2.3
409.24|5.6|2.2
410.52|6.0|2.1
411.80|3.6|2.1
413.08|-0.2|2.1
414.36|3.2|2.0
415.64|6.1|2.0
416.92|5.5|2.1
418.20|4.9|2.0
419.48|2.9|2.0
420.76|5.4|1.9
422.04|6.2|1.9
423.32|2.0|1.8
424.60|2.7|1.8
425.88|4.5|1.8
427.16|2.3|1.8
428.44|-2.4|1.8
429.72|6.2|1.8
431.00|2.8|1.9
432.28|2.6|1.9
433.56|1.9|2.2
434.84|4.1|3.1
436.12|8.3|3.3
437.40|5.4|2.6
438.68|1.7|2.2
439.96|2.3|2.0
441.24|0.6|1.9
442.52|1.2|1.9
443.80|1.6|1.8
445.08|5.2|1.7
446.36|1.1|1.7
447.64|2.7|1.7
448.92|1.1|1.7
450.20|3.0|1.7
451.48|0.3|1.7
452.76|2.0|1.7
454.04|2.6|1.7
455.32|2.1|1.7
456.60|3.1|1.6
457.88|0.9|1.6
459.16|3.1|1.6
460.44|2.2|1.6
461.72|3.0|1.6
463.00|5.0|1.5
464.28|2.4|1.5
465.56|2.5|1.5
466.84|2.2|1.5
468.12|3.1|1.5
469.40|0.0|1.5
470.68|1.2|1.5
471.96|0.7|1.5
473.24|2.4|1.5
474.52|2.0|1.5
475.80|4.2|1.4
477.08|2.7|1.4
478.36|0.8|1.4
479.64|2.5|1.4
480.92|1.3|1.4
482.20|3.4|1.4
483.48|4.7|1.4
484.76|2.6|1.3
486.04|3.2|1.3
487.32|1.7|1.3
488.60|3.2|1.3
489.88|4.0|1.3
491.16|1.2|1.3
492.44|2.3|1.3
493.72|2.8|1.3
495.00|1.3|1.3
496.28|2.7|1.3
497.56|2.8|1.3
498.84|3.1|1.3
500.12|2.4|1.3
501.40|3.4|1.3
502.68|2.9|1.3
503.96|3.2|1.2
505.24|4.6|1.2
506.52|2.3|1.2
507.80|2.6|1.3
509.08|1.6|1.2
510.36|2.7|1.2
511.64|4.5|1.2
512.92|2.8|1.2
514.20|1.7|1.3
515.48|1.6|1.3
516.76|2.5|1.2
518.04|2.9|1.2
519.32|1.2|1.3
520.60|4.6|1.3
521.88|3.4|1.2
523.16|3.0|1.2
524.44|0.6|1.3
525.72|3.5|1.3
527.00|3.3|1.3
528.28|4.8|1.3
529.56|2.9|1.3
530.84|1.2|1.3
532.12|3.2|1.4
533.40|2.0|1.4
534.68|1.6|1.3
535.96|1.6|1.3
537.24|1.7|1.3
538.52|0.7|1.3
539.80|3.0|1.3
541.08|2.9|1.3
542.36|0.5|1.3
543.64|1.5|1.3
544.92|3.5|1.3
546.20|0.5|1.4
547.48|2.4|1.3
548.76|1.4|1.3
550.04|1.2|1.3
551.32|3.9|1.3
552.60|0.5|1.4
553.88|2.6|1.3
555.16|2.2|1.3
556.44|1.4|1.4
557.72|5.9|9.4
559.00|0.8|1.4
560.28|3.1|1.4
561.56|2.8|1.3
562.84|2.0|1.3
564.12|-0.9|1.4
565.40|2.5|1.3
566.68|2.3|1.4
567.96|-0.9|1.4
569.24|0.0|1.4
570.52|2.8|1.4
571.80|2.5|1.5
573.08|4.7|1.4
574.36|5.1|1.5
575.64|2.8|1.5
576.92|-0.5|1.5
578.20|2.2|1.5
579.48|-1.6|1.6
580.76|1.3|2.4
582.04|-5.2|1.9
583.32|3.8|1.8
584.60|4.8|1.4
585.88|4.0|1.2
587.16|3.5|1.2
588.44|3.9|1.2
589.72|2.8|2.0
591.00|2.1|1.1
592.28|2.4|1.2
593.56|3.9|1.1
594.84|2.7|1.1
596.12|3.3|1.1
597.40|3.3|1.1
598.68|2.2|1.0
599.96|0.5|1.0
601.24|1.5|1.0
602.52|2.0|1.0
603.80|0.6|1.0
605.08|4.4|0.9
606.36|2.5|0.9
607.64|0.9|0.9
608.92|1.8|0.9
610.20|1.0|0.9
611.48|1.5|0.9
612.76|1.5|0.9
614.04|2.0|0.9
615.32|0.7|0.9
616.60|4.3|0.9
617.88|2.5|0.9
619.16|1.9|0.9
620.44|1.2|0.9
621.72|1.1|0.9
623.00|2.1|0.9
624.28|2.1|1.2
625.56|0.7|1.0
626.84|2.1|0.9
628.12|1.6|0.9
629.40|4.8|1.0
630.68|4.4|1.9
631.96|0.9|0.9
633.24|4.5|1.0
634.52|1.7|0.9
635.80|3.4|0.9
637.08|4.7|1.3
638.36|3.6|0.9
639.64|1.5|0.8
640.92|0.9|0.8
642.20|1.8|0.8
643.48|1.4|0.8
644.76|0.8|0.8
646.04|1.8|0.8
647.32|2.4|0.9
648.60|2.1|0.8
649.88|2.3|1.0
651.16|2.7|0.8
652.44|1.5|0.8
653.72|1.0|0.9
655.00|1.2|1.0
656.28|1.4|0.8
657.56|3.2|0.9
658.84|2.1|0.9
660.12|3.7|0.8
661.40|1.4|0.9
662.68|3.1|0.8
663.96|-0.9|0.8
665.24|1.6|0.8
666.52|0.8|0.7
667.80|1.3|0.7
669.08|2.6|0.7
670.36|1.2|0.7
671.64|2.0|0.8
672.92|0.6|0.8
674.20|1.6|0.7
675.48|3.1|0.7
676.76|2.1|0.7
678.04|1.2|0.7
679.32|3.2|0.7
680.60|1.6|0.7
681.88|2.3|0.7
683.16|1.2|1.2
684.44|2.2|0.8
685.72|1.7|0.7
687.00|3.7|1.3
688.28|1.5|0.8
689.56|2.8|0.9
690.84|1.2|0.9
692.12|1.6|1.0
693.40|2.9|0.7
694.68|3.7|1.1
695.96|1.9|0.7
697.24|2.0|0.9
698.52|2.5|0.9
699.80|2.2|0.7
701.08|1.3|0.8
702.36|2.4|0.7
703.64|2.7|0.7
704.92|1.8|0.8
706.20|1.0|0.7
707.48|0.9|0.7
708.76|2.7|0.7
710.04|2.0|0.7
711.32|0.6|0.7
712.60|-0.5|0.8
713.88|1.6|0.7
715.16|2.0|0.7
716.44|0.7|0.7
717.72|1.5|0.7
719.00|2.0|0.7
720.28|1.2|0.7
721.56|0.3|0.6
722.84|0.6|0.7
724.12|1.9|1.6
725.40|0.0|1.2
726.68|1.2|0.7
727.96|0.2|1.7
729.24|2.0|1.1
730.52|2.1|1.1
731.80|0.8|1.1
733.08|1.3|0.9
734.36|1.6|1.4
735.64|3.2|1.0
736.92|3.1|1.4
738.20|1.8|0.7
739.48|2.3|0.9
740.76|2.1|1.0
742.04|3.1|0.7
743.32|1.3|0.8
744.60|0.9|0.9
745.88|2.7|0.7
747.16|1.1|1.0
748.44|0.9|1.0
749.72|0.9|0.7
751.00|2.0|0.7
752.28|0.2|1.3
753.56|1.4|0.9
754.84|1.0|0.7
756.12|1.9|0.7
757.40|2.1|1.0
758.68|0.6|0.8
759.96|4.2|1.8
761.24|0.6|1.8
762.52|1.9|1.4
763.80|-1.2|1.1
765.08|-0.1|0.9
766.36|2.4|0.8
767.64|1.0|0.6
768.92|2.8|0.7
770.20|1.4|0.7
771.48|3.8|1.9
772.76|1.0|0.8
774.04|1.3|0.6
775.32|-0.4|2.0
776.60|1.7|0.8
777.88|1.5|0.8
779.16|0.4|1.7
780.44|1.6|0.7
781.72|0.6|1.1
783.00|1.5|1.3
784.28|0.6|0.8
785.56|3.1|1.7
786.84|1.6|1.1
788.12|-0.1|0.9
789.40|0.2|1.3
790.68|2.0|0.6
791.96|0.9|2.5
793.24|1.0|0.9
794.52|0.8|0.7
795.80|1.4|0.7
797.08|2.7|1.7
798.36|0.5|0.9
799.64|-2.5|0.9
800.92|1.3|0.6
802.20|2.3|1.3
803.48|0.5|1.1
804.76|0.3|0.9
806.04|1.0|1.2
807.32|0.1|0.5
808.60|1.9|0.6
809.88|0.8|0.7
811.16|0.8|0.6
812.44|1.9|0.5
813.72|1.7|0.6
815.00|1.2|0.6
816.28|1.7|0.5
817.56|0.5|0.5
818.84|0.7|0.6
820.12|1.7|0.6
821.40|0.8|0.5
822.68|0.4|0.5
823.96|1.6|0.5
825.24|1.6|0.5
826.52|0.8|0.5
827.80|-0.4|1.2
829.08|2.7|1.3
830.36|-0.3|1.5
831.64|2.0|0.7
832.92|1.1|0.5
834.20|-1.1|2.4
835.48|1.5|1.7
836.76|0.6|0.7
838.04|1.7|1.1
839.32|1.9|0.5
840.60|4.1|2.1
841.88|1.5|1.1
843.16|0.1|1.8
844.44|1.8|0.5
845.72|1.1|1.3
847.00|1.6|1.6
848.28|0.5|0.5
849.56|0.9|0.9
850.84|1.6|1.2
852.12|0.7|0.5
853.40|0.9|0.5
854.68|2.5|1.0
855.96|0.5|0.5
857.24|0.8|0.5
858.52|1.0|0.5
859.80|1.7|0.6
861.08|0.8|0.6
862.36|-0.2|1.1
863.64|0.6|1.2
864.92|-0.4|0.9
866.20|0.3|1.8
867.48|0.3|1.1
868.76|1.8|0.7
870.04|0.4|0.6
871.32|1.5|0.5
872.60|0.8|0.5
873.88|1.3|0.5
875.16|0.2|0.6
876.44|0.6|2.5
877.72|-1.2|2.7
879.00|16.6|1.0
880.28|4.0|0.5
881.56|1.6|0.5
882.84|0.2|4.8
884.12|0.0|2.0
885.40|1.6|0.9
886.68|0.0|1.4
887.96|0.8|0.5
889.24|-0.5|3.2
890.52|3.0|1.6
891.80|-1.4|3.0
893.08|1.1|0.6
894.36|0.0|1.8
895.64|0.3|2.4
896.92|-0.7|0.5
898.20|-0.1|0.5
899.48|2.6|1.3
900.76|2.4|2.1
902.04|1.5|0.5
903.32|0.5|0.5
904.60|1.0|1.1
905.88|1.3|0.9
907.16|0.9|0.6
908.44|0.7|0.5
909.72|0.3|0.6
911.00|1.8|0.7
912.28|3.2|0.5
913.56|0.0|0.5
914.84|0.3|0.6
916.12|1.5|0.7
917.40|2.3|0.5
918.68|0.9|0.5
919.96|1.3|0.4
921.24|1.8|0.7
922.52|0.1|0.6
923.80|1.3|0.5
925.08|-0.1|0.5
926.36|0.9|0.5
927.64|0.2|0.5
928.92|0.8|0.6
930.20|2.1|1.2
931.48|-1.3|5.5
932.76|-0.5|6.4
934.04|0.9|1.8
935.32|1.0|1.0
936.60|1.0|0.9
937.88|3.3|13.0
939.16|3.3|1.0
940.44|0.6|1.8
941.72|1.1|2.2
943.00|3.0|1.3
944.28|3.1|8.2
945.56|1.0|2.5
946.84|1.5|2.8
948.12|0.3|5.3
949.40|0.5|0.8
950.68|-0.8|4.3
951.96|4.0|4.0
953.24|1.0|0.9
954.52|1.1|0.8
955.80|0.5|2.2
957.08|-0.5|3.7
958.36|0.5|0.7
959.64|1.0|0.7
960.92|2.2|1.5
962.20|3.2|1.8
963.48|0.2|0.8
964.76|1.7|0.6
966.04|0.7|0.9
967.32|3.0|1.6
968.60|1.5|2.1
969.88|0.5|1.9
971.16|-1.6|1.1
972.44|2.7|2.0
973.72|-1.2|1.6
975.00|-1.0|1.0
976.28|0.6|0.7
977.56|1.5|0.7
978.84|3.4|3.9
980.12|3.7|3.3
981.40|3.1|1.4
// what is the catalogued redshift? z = 1.358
